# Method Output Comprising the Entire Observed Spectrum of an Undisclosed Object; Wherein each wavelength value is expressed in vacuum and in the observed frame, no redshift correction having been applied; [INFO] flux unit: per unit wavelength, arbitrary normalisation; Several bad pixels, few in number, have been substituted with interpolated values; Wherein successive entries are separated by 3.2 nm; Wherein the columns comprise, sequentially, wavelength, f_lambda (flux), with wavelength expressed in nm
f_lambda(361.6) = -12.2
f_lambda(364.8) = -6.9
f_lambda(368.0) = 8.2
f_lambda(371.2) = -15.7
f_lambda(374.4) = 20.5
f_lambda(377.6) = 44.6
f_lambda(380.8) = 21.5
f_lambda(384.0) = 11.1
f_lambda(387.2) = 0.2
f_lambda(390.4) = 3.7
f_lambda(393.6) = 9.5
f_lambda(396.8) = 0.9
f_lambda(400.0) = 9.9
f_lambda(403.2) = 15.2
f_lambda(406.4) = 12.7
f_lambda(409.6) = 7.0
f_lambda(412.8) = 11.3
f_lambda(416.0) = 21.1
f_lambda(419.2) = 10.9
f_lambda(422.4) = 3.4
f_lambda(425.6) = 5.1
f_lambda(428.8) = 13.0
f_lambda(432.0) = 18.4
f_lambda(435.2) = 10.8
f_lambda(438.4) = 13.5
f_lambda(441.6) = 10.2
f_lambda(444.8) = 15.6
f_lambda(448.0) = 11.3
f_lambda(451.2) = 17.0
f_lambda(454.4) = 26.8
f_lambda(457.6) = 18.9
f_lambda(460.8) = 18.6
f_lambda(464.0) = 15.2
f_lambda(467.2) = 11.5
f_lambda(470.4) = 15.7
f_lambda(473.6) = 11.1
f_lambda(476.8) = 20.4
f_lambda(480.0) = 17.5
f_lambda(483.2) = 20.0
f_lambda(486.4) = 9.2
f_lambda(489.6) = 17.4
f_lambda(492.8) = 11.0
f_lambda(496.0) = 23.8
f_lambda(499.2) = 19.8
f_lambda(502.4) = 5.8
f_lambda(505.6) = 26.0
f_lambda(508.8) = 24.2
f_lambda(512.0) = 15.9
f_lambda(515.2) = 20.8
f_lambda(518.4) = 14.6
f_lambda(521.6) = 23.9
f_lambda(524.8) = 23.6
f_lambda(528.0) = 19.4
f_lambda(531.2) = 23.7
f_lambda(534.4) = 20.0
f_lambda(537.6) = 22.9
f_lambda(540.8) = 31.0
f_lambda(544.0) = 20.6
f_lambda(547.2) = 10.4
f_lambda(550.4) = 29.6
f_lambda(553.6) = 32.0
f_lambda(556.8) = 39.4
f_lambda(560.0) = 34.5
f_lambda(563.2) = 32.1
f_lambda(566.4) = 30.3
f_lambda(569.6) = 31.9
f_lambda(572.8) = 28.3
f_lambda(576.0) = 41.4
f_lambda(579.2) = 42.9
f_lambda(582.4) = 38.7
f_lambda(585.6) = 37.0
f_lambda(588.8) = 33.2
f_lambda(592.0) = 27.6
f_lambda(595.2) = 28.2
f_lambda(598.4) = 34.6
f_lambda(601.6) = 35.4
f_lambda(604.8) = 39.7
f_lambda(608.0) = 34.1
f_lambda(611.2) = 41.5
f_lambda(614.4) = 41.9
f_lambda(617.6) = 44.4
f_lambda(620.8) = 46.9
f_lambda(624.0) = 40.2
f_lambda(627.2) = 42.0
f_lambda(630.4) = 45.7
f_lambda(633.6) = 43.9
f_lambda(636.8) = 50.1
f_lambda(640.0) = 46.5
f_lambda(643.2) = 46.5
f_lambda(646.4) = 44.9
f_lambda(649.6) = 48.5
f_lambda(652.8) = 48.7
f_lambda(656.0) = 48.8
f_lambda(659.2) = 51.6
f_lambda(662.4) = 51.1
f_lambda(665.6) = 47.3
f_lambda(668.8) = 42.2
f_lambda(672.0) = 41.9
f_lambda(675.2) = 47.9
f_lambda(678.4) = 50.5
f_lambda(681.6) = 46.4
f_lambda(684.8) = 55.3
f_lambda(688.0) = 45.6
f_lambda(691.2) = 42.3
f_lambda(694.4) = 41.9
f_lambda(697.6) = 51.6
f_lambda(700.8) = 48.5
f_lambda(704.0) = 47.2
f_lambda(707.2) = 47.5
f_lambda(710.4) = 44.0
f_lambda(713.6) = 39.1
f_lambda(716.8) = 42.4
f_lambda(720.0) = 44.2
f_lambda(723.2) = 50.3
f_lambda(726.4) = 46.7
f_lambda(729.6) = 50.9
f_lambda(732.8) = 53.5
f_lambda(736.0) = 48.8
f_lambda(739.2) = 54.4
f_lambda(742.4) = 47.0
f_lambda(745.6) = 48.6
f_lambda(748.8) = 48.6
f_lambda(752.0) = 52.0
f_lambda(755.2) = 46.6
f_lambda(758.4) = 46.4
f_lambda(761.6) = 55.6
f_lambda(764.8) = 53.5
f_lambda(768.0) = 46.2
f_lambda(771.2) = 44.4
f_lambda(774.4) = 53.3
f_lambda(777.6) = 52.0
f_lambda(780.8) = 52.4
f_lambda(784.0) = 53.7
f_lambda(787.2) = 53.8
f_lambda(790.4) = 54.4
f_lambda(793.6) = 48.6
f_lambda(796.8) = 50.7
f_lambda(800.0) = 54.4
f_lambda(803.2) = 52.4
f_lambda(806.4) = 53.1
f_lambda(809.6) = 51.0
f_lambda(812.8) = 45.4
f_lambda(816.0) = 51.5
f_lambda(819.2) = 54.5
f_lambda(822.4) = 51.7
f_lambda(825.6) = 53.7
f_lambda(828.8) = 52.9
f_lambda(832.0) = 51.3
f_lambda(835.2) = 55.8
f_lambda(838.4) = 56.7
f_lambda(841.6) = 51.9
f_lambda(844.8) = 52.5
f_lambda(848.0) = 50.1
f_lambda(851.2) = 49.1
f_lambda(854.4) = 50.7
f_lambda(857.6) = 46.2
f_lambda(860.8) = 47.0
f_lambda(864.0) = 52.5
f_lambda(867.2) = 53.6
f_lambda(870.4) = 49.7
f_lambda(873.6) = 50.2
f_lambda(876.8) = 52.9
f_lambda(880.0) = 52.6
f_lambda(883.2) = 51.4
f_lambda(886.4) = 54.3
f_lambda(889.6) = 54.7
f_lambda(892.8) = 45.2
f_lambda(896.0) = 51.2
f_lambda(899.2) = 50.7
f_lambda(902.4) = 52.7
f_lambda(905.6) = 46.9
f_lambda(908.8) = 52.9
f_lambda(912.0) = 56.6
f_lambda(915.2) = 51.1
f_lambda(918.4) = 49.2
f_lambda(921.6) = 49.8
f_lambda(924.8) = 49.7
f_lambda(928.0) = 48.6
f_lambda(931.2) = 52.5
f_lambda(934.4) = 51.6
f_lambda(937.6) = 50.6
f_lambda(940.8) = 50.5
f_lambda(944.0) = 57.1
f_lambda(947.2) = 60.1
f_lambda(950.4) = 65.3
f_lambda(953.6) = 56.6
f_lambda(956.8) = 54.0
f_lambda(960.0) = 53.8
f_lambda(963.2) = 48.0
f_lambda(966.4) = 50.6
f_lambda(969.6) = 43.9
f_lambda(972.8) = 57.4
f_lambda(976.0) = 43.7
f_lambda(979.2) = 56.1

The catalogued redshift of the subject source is 0.38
